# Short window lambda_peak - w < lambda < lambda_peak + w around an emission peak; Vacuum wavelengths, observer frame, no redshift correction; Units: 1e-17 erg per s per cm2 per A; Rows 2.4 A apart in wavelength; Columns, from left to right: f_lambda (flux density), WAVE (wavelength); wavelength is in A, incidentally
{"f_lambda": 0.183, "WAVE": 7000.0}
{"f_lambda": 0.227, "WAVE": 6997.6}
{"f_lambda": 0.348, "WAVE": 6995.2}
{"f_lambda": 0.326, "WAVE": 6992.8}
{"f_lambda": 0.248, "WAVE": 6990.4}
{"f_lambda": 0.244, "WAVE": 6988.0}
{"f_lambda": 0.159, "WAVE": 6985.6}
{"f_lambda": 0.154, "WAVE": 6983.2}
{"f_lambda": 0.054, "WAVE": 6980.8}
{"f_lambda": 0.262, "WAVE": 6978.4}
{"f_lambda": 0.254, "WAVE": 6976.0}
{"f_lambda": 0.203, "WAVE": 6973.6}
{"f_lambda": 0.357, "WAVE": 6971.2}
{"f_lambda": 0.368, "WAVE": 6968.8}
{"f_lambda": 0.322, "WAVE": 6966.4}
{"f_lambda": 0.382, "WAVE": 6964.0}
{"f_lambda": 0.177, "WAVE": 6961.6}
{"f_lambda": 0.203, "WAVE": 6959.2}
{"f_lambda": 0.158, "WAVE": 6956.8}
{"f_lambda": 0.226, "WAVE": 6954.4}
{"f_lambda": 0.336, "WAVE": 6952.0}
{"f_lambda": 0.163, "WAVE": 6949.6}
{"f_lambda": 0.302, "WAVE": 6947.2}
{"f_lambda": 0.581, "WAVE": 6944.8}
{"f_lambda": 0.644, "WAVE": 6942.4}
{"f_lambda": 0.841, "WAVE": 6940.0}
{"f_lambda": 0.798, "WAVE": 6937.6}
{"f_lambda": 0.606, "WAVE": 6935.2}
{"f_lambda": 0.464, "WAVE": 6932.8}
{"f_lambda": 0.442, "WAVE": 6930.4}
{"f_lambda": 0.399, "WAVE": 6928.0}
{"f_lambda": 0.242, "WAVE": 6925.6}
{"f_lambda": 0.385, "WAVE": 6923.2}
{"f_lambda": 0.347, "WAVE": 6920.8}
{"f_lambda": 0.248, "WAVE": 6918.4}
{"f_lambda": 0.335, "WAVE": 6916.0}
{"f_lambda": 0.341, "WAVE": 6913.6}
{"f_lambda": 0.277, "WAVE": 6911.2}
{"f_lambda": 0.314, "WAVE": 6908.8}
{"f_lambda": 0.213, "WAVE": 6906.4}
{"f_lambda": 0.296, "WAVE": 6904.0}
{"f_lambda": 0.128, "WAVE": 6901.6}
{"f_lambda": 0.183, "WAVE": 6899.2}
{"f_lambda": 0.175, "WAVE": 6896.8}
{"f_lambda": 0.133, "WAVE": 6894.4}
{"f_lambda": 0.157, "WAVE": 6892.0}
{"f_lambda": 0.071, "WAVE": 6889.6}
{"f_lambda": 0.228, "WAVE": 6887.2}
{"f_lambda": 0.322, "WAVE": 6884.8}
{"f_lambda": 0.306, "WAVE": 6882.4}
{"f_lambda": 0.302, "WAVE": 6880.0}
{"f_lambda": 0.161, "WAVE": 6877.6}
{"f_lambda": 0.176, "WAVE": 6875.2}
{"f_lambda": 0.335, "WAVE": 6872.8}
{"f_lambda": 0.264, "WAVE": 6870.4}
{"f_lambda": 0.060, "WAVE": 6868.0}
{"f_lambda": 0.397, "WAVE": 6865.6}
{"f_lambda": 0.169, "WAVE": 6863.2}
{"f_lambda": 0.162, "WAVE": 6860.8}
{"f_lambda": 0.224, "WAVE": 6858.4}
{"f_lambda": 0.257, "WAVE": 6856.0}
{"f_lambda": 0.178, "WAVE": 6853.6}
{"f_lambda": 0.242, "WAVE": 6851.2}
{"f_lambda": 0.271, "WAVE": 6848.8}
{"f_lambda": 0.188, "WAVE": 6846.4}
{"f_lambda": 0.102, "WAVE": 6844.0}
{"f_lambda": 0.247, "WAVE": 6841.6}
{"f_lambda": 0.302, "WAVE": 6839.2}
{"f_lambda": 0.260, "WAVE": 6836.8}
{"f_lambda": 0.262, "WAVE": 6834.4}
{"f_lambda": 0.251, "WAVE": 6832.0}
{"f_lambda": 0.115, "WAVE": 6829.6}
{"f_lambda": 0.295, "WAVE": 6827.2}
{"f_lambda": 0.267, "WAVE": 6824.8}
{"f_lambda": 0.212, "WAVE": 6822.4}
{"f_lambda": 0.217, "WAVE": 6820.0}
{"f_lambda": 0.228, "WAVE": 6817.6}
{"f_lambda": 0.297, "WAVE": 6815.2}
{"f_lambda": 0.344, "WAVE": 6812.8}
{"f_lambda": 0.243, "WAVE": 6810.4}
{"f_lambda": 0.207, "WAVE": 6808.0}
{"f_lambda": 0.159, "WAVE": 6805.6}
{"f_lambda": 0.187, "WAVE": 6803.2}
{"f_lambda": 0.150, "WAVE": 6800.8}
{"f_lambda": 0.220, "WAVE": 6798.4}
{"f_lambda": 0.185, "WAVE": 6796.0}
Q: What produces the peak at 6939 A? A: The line [O II]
